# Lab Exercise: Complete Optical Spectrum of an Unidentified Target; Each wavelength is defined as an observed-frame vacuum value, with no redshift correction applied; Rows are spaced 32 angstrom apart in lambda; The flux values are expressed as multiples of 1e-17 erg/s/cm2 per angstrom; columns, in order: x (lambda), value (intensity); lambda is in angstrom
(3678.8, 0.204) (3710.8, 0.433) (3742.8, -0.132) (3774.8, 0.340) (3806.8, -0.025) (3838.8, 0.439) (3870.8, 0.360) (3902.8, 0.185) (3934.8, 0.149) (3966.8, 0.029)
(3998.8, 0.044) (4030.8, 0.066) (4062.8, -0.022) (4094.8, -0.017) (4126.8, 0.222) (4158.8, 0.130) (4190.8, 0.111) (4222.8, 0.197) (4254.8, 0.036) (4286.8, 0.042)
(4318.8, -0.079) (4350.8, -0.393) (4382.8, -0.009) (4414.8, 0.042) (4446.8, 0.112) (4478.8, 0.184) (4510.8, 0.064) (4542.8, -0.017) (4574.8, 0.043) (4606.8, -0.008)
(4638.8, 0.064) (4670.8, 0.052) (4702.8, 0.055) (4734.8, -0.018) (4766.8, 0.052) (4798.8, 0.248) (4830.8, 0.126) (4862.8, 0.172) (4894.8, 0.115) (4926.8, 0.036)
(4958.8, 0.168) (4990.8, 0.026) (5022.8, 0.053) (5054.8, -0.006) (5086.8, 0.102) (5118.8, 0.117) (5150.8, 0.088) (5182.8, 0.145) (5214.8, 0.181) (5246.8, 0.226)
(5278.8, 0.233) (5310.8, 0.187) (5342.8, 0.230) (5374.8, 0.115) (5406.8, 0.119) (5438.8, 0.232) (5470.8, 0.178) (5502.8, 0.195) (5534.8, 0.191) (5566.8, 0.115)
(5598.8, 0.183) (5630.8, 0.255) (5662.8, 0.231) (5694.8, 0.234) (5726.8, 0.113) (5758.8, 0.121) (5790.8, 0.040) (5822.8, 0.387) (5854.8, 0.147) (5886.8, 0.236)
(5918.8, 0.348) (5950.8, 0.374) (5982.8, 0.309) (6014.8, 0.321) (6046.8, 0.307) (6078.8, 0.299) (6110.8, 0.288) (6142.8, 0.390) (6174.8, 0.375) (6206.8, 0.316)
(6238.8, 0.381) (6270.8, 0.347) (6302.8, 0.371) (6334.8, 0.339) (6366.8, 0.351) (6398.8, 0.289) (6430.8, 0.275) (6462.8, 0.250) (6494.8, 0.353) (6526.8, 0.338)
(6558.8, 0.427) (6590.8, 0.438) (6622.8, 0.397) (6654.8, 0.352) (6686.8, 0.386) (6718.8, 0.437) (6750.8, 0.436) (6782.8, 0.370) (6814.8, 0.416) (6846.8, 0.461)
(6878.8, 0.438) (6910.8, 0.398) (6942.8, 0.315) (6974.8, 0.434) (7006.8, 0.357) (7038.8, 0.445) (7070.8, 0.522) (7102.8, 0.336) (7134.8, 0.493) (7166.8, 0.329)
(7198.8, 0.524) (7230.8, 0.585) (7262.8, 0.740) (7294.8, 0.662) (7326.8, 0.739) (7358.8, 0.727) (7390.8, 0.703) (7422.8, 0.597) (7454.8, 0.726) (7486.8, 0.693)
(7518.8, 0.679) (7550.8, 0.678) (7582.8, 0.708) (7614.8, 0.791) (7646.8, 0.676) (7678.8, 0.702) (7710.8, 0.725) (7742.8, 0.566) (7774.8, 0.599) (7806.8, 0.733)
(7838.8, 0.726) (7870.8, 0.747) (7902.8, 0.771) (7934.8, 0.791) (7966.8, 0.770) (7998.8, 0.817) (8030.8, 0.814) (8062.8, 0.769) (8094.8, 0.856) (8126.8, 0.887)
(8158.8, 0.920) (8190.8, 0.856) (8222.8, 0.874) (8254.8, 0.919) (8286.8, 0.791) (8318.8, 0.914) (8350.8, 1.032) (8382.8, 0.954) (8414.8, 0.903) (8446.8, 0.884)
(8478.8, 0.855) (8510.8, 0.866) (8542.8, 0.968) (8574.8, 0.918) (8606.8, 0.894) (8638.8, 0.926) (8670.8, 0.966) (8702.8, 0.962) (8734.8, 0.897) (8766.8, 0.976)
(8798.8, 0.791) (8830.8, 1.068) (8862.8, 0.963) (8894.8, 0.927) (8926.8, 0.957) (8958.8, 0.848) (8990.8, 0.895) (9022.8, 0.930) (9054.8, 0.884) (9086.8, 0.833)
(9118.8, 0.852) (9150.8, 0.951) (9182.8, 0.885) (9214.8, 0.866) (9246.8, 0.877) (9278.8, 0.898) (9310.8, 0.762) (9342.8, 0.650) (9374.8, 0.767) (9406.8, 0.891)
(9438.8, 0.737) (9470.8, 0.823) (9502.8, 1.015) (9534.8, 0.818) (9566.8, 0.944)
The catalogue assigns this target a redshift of 0.806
